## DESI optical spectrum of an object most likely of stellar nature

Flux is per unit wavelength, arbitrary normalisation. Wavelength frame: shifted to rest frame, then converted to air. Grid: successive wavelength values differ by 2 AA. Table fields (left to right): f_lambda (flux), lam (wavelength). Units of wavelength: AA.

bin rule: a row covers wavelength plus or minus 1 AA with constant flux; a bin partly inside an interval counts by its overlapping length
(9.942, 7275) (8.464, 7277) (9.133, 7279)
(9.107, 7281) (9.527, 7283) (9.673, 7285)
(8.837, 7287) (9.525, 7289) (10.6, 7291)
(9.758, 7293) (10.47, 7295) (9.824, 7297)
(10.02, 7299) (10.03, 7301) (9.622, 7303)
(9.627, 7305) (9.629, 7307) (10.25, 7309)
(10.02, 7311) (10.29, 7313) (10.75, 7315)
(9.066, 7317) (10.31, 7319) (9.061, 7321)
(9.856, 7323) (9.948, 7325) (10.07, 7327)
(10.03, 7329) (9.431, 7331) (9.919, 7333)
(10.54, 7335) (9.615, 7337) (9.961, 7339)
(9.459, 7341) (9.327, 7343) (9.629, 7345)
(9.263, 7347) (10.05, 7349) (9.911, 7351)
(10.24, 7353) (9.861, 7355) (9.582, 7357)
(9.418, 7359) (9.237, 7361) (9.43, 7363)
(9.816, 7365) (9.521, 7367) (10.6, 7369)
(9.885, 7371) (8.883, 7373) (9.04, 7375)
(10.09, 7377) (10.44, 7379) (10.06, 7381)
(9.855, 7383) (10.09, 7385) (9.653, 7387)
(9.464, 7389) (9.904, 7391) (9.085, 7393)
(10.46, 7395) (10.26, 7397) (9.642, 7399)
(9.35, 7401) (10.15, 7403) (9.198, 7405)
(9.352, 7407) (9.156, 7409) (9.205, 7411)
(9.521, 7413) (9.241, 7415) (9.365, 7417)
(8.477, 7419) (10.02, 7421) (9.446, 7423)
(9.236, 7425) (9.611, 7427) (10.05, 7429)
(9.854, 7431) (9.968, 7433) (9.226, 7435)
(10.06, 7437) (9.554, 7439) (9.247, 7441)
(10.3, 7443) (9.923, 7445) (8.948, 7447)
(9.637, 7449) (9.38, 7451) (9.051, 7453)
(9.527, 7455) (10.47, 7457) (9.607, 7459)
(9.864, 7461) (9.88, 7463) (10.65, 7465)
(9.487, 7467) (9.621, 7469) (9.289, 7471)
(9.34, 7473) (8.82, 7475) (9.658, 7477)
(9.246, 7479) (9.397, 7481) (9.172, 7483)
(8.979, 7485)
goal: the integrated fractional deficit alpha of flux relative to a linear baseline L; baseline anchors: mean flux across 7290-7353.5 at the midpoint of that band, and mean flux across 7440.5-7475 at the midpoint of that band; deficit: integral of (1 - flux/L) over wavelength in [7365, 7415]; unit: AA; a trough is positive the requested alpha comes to 0.4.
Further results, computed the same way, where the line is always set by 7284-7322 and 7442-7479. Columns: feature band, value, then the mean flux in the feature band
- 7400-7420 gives 0.82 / 9.3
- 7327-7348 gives 0.16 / 9.73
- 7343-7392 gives 0.13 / 9.74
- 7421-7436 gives 0.03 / 9.65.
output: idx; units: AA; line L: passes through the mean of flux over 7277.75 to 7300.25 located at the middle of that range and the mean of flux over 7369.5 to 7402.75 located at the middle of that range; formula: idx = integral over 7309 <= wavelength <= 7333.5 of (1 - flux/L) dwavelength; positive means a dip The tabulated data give -0.51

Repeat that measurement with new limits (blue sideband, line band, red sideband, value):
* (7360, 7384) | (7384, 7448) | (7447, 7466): 0.96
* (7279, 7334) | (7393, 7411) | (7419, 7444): 0.12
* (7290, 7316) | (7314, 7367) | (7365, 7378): 0.54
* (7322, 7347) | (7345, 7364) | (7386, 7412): 0.14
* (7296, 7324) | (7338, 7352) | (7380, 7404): 0.29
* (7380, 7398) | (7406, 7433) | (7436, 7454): 0.72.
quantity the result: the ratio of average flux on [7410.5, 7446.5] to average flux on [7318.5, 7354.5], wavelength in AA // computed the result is 0.98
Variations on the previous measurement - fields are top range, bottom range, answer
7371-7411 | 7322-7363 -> 0.99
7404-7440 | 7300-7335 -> 0.96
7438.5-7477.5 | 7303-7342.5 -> 0.97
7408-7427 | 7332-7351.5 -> 0.95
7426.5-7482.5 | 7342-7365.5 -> 1.00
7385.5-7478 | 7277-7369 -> 0.98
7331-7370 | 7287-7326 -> 0.98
